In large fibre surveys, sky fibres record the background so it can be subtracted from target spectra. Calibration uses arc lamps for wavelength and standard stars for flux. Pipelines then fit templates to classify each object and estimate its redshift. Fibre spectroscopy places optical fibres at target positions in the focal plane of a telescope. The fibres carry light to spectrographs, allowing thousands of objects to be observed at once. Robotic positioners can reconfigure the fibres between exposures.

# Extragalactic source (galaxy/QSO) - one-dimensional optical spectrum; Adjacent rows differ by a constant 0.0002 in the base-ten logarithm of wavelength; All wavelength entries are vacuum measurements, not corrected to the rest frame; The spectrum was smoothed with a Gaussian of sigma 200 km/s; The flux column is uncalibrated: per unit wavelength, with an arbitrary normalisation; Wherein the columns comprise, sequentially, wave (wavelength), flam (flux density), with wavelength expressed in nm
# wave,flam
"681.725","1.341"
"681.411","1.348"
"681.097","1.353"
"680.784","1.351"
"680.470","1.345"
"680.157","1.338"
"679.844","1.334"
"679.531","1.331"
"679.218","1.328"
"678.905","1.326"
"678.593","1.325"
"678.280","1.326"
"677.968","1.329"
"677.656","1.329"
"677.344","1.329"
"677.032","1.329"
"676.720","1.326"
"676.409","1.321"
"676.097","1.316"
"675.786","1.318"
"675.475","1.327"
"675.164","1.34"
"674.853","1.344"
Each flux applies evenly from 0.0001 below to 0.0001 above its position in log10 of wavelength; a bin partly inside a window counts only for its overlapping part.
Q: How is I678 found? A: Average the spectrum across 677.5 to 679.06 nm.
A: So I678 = 1.33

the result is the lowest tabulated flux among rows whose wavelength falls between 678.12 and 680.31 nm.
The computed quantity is 1.325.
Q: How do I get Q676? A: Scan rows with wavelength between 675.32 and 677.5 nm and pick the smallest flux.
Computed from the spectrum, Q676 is 1.316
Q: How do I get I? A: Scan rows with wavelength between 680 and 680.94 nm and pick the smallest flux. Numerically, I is 1.338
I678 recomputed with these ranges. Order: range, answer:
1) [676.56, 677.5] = 1.33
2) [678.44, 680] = 1.33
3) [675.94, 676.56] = 1.32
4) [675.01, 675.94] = 1.33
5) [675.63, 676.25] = 1.32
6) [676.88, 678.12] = 1.33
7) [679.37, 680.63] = 1.34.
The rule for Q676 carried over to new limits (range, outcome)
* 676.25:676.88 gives 1.321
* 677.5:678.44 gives 1.326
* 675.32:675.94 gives 1.318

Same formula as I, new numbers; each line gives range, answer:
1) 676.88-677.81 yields 1.329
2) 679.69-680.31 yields 1.334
